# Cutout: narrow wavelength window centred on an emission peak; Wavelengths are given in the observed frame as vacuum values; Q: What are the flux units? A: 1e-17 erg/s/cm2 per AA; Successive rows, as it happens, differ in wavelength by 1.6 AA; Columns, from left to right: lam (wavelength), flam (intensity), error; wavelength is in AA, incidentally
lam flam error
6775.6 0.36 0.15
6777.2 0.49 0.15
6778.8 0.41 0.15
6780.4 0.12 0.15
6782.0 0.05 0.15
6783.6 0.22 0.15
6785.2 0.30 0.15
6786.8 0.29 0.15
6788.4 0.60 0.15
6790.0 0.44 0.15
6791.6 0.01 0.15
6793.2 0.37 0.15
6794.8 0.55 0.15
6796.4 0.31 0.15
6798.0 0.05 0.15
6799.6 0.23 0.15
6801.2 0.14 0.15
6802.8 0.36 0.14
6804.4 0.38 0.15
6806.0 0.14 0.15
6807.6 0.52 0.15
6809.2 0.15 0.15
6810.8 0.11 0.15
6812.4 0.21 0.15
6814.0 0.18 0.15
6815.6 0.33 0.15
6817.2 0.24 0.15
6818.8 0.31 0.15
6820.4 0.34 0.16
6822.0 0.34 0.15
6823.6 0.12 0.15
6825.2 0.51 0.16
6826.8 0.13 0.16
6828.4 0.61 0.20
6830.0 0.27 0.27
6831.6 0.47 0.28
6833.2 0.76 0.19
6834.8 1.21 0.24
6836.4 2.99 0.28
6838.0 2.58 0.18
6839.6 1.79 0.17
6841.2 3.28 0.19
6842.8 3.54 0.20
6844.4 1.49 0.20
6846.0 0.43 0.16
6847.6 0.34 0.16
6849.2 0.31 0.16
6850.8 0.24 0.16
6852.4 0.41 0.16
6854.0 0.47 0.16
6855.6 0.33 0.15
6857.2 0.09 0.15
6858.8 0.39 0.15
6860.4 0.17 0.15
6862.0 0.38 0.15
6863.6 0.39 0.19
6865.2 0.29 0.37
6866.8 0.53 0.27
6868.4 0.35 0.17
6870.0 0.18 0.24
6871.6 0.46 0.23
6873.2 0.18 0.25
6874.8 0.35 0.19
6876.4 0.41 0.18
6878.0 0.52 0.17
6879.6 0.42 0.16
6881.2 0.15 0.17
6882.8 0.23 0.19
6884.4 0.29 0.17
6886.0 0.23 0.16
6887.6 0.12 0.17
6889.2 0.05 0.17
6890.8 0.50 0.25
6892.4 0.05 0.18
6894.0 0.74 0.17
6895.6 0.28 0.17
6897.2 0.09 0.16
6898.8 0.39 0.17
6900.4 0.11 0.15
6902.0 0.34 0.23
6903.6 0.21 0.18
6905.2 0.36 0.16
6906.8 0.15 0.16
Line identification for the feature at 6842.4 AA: [O II] 3727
